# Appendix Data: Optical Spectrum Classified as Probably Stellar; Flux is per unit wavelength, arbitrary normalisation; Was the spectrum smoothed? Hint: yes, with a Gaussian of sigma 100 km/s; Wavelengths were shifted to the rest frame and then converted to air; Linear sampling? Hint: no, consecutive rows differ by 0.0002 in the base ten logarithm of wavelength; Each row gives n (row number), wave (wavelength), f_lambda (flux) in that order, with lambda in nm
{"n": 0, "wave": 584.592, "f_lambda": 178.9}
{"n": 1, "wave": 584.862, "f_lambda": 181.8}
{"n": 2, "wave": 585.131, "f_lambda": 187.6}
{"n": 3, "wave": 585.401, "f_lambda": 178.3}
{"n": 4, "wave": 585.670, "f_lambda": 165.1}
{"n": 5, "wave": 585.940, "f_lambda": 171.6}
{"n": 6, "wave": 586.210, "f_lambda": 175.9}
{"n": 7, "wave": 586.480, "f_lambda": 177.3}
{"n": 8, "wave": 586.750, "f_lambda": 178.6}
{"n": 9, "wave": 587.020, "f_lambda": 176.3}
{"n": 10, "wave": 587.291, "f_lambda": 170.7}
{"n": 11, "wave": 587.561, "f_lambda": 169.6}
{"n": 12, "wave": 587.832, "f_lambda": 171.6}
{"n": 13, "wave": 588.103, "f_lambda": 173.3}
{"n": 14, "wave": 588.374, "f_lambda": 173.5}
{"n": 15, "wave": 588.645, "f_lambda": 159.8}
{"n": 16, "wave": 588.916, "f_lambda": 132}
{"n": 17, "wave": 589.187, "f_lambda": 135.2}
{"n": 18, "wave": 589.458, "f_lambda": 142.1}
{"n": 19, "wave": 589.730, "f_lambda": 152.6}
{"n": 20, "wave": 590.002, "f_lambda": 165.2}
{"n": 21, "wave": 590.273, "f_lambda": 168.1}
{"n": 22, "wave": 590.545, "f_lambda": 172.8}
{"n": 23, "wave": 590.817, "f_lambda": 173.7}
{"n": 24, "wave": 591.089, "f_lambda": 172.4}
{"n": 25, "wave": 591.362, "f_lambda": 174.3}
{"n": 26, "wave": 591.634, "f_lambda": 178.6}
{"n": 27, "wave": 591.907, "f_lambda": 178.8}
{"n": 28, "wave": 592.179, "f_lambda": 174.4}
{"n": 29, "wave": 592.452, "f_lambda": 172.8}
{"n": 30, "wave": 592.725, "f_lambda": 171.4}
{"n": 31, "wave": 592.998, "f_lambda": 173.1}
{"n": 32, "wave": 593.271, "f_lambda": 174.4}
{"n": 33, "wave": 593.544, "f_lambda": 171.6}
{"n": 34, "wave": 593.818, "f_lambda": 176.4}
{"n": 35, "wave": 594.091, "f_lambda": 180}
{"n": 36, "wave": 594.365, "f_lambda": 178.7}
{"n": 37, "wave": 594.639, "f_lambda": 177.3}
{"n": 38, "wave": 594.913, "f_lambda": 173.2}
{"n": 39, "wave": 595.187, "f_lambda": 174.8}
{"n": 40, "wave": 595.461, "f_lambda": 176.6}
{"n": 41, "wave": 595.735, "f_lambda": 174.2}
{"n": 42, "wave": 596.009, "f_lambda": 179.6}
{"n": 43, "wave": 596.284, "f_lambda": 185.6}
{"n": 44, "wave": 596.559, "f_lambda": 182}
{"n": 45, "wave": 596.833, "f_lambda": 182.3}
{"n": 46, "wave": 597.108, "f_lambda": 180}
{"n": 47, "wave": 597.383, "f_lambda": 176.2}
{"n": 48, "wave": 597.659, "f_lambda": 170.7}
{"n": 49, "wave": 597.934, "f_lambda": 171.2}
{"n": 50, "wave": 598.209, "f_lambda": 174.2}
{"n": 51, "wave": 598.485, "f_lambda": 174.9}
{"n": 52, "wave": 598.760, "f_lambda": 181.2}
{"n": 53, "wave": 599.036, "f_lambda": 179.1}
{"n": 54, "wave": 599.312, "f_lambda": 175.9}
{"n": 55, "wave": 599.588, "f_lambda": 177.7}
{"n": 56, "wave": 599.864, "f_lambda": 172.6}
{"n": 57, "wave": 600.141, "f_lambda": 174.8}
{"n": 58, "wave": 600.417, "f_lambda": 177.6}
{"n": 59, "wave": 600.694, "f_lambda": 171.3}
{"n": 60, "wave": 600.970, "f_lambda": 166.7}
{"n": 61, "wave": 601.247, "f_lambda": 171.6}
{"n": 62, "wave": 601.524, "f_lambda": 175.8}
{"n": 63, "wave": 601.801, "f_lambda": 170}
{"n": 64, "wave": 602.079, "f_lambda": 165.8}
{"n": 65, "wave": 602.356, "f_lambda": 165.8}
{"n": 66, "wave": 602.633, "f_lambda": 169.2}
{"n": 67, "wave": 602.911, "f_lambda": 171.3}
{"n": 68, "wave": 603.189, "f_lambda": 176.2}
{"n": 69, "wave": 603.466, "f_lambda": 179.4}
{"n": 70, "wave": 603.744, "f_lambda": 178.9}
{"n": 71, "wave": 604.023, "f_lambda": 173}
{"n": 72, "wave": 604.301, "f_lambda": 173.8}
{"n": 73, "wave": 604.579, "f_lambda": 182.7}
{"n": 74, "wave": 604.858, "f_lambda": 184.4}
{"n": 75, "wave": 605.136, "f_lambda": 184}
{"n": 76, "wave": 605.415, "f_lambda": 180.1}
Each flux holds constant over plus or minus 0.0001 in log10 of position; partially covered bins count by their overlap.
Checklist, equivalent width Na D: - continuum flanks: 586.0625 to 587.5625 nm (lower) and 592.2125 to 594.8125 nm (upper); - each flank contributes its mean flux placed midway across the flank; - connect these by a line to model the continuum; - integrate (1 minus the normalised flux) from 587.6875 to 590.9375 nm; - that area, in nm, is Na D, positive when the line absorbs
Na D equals 0.281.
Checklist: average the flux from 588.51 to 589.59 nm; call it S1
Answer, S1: 142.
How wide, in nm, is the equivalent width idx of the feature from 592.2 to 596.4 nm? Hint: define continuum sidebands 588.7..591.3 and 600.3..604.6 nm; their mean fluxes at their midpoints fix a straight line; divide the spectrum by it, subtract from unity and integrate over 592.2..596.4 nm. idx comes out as -0.33 nm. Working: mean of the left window 158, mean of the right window 173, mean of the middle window 176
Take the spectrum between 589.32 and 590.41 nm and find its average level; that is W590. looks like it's 157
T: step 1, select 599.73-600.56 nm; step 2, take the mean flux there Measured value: 175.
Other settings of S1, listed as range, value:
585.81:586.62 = 175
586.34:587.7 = 174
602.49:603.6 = 174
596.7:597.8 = 177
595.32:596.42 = 179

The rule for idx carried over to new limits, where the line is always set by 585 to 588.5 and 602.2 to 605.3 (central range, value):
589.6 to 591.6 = 0.07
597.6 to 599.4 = 0.00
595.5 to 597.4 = -0.05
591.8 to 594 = 0.01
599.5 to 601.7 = 0.03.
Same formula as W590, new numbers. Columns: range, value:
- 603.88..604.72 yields 176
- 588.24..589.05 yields 155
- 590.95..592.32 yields 176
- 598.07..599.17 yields 177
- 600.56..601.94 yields 171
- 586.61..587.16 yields 177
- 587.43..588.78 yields 169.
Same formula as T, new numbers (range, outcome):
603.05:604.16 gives 177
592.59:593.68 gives 173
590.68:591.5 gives 173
